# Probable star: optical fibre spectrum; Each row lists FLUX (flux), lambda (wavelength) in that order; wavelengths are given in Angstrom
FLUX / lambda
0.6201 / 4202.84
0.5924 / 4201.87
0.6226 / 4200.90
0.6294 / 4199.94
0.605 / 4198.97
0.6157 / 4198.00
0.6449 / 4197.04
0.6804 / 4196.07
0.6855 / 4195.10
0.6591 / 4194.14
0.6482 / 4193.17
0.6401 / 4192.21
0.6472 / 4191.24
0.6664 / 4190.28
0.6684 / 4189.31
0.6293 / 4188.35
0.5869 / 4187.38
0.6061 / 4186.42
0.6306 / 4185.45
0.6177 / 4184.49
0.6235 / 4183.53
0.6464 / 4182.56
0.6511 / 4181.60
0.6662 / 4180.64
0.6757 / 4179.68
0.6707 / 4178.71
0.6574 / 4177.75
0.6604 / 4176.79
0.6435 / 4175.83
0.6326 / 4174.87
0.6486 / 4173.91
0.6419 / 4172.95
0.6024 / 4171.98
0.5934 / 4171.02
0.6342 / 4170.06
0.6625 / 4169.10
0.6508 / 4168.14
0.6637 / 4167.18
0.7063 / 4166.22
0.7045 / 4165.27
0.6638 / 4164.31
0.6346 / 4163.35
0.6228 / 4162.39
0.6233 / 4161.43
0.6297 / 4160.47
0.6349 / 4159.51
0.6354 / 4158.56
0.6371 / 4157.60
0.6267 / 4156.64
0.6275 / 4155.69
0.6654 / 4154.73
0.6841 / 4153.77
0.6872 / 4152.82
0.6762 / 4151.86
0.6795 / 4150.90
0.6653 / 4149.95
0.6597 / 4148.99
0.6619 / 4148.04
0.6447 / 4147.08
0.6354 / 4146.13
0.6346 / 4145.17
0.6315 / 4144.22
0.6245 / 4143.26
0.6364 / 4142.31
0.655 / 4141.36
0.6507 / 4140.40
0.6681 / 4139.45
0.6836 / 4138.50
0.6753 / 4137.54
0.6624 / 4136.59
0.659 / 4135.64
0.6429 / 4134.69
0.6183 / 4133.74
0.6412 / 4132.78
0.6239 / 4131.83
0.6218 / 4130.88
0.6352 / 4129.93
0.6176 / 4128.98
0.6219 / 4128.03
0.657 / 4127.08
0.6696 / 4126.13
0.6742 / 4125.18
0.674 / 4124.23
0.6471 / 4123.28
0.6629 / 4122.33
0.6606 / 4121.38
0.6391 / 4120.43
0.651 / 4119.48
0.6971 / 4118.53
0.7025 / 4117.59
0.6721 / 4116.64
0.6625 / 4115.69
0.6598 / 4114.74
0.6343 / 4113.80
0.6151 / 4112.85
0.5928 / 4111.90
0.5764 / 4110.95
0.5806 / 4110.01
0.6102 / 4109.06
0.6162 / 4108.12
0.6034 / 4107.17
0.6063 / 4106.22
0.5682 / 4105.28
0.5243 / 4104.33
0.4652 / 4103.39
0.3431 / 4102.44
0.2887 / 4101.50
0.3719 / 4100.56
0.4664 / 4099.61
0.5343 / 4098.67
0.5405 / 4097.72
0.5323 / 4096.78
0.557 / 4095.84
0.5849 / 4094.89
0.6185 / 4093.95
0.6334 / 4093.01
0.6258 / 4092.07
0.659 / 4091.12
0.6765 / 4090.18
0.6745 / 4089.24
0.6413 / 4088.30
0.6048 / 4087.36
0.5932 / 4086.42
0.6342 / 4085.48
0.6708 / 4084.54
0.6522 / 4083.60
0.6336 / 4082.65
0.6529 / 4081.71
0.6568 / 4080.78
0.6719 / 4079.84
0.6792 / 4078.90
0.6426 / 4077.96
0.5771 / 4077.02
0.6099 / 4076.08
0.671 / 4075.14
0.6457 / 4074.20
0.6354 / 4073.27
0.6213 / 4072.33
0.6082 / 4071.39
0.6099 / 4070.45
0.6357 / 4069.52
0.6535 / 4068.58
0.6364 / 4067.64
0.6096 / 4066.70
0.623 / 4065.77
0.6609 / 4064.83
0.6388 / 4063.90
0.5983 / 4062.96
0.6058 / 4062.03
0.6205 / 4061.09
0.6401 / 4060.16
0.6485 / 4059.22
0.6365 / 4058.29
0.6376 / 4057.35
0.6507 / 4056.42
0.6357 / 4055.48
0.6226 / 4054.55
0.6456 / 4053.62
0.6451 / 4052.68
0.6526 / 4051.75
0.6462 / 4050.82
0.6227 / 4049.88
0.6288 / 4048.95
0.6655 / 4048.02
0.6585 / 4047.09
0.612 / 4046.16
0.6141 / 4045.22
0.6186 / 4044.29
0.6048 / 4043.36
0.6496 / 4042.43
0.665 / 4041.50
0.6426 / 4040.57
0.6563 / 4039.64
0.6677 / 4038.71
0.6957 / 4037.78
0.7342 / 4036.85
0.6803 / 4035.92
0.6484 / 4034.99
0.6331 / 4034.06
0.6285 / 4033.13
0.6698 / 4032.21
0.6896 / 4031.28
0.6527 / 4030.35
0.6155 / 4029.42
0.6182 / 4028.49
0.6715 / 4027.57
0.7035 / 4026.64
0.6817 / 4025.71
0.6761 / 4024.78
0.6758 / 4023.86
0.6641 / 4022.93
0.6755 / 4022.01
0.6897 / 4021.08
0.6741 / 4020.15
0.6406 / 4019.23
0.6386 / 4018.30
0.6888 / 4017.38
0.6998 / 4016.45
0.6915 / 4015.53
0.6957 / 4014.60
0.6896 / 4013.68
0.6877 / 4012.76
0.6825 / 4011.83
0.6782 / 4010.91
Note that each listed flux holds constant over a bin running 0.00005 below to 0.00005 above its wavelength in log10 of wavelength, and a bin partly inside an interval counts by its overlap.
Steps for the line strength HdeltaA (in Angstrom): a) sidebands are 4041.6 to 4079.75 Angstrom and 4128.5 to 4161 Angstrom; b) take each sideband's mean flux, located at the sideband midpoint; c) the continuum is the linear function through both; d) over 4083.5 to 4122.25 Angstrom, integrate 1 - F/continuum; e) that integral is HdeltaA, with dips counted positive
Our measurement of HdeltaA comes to 3.0 Angstrom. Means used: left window 0.634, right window 0.648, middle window 0.591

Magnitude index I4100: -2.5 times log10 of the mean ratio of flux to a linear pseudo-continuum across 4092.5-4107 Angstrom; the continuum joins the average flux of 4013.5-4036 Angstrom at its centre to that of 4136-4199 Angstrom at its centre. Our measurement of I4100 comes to 0.273 mag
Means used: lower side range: 0.667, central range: 0.511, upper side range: 0.649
